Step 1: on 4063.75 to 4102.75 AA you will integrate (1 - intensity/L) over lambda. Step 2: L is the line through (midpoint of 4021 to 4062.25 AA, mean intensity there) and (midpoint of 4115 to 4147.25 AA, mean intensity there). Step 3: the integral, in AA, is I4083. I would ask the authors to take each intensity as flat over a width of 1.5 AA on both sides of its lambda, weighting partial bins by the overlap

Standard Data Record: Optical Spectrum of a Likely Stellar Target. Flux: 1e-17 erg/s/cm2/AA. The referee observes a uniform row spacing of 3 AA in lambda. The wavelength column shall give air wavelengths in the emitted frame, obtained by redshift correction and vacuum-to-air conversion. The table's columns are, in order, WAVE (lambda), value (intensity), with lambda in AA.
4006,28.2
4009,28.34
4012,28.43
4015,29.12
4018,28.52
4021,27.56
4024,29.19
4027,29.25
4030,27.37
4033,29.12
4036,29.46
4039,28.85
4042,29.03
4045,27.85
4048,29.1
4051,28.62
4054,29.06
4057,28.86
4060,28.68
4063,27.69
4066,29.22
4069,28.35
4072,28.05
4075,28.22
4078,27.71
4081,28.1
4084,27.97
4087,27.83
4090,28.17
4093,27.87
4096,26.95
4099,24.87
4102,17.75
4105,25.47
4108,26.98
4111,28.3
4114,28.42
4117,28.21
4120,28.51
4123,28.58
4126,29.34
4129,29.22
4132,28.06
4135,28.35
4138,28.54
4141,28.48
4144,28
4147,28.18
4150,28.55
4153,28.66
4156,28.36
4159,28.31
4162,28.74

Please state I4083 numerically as 2.0 AA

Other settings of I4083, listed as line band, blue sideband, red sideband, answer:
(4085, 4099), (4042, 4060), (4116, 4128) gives 0.6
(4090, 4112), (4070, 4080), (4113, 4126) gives 2.1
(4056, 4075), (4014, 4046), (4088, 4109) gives -1.0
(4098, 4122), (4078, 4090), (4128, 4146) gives 1.7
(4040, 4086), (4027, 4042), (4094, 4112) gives -2.1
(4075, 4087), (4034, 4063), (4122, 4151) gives 0.3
